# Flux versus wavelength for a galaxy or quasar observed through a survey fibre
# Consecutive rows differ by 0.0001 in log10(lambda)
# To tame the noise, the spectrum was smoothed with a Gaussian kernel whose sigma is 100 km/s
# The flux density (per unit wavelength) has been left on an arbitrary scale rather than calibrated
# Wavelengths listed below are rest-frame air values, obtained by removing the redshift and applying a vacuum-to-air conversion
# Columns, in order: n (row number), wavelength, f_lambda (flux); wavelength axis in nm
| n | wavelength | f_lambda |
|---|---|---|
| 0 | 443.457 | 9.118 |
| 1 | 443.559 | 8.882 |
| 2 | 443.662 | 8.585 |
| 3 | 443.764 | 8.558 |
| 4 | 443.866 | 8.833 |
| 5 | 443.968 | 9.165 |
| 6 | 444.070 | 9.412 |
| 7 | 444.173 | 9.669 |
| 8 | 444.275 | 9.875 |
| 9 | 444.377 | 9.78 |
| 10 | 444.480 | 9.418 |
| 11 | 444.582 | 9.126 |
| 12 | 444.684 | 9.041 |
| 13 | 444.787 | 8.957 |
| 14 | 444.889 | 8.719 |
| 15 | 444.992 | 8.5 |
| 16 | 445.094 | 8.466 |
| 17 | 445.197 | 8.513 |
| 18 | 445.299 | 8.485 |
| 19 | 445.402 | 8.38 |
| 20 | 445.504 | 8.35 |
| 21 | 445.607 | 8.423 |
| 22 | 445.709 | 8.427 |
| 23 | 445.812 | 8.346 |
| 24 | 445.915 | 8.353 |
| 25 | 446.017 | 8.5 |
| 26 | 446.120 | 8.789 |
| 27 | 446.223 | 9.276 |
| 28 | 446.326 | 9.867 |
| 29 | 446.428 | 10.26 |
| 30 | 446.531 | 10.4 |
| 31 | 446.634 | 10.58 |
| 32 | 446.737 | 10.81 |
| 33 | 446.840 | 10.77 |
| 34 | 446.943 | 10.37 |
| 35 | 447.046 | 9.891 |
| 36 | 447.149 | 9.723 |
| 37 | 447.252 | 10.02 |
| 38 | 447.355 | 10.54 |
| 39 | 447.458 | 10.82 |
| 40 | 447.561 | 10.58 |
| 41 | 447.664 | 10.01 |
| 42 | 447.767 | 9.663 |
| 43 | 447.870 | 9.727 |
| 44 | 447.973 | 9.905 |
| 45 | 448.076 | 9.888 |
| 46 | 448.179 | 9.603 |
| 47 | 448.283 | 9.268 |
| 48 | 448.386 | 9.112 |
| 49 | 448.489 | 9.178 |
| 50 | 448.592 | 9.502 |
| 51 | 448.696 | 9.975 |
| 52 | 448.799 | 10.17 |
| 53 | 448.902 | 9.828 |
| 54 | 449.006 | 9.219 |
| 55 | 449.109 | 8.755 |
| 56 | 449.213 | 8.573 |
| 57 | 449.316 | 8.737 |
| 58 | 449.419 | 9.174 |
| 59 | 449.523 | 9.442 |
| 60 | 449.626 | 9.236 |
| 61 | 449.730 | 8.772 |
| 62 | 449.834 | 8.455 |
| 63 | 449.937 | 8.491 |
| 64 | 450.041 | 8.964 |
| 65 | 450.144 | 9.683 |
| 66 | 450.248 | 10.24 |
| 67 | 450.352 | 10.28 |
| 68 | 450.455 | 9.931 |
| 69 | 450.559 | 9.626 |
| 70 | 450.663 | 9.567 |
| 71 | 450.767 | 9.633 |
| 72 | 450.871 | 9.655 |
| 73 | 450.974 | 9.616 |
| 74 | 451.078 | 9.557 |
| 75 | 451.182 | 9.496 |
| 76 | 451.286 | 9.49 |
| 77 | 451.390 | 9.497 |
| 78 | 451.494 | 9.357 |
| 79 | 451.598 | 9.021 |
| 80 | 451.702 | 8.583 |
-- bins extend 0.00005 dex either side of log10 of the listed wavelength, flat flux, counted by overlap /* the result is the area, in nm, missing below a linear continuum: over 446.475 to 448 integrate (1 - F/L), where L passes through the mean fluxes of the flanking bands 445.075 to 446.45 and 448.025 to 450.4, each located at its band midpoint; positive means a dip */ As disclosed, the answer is -0.218 nm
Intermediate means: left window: 8.72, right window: 9.32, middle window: 10.3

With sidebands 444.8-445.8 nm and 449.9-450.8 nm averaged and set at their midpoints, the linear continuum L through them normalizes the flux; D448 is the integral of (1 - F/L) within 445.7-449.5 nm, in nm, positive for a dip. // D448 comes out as -0.277 nm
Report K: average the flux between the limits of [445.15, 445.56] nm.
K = 8.44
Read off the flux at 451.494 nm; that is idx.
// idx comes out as 9.357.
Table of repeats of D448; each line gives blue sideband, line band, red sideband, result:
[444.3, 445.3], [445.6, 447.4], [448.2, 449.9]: -0.12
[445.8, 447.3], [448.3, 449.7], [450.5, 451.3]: 0.05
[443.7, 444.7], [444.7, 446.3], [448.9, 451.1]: 0.12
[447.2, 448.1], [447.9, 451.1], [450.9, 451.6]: 0.12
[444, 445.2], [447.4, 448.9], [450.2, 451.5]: -0.06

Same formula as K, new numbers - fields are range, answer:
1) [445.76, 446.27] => 8.64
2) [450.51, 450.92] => 9.6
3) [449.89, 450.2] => 9.07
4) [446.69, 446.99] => 10.6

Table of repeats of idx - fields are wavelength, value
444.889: 8.719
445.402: 8.38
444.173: 9.669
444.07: 9.412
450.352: 10.28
